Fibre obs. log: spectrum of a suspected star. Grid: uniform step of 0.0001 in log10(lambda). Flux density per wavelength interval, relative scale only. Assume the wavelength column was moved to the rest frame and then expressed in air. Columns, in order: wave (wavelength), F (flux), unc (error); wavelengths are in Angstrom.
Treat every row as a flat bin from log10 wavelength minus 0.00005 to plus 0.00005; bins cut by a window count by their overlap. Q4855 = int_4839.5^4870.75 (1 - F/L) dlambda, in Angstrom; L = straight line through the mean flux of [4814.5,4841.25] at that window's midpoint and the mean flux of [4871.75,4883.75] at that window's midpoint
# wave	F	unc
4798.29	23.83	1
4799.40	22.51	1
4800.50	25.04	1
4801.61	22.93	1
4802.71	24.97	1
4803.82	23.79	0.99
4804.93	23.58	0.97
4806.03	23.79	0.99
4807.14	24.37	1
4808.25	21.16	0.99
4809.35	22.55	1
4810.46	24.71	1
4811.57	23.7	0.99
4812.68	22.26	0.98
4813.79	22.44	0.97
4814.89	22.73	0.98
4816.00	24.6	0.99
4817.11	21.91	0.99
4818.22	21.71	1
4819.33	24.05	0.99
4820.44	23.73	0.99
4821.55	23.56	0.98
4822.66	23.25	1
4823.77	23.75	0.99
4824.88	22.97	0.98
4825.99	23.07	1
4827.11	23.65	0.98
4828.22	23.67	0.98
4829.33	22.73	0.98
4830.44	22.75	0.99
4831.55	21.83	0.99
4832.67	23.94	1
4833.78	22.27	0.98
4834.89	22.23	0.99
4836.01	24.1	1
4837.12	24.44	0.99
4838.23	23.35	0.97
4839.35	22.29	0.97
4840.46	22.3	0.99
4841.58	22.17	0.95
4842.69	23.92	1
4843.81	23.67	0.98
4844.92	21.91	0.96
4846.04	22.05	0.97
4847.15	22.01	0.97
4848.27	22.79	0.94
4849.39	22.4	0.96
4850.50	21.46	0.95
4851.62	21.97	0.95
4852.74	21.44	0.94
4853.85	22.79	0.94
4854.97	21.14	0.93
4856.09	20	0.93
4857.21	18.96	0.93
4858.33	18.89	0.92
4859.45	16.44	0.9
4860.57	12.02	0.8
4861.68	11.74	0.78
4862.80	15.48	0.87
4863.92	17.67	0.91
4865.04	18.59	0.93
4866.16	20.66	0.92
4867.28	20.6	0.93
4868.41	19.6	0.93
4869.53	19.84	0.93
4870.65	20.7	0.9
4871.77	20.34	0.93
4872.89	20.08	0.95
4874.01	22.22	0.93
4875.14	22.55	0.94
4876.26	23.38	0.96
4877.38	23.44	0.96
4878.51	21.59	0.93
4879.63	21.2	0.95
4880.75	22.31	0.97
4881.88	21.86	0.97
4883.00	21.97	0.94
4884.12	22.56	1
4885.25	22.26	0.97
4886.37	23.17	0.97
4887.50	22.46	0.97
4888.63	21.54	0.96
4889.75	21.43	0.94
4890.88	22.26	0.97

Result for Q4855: 3.3 Angstrom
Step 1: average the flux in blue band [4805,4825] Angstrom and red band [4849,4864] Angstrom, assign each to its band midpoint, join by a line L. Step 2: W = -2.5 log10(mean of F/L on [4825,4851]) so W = -0.11 mag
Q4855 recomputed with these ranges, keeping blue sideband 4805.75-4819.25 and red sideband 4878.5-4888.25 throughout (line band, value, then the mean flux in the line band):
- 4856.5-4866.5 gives 2.6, 16.7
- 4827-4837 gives -0.1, 23.1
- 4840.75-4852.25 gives 0.1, 22.4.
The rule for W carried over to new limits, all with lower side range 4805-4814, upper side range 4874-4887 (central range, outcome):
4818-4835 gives -0.01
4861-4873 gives 0.21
